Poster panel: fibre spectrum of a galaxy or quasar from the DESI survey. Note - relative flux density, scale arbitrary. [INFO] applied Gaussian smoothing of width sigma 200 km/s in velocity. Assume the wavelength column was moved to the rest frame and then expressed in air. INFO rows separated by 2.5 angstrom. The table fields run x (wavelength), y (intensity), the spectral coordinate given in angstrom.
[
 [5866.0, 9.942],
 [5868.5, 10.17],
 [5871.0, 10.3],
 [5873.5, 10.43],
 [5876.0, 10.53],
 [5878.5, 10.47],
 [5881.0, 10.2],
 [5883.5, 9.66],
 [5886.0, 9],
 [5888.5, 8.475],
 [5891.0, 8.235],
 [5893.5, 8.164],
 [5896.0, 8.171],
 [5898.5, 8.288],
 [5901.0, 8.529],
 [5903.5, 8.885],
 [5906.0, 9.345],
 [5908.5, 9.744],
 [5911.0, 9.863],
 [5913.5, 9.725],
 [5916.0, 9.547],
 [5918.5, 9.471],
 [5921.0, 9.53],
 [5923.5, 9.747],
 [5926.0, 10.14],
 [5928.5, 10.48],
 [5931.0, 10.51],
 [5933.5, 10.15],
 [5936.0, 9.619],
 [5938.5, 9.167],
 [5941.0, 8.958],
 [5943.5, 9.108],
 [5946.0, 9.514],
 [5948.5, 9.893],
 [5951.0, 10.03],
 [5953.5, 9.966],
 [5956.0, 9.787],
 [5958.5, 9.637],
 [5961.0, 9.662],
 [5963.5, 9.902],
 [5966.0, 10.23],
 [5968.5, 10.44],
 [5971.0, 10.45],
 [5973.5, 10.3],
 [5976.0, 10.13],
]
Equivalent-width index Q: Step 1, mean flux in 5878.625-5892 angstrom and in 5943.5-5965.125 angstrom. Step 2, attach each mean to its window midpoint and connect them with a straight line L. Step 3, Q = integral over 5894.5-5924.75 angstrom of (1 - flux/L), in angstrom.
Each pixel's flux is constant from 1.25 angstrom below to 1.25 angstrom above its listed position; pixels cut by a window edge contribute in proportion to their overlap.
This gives 0.65 angstrom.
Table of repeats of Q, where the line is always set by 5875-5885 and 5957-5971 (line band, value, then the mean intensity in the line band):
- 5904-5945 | 1.7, 9.68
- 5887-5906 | 3.1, 8.46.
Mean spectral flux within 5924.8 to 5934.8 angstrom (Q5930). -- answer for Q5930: 10.3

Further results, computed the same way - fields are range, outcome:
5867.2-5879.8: 10.4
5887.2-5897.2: 8.27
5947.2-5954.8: 9.96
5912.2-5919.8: 9.58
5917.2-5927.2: 9.72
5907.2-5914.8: 9.77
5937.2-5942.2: 9.07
